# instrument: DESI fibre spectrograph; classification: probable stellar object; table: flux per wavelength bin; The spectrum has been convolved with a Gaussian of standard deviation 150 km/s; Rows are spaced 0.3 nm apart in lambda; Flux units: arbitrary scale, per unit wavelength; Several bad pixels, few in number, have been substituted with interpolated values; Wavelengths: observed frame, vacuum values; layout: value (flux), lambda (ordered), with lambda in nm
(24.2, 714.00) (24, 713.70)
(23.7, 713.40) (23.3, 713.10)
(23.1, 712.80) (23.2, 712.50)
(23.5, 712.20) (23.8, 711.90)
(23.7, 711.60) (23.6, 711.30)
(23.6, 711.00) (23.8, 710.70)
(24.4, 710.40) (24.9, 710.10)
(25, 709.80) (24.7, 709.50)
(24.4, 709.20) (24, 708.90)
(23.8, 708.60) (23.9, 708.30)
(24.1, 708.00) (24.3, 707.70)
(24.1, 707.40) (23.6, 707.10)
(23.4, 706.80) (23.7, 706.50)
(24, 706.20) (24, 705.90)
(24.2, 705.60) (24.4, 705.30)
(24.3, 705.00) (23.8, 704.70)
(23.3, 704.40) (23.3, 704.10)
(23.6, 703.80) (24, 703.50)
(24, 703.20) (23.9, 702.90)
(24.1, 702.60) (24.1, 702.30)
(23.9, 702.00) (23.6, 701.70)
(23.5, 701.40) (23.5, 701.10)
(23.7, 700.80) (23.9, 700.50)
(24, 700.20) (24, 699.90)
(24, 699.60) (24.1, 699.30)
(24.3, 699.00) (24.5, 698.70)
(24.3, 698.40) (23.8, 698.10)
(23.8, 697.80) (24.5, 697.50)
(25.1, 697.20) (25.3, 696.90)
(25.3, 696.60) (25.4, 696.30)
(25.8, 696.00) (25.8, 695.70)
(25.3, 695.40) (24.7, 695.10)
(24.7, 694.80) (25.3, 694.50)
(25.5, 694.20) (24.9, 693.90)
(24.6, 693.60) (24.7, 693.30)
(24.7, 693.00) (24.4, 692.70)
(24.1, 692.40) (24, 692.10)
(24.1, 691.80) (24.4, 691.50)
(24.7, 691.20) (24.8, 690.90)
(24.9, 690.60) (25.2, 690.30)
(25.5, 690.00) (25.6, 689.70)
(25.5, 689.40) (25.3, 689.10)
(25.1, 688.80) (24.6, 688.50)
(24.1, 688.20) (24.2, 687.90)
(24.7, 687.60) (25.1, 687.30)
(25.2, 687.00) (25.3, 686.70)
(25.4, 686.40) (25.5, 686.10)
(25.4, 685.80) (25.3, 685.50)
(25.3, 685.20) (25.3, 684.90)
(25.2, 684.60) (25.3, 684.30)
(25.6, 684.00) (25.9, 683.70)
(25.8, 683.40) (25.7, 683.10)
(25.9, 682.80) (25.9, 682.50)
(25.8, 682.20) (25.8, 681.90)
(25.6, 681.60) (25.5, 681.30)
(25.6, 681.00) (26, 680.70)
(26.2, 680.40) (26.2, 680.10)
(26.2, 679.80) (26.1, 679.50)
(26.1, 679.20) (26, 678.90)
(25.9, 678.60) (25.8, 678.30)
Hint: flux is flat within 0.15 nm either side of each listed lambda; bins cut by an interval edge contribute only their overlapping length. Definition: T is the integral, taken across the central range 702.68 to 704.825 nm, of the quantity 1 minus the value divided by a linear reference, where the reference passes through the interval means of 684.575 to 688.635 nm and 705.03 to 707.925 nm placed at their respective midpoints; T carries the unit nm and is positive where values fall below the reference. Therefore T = 0.04 nm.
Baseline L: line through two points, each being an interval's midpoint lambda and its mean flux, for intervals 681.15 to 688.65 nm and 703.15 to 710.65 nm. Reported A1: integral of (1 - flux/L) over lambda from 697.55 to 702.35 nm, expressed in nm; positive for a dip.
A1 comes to 0.100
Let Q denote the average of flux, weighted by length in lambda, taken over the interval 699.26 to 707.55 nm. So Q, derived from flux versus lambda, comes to 23.9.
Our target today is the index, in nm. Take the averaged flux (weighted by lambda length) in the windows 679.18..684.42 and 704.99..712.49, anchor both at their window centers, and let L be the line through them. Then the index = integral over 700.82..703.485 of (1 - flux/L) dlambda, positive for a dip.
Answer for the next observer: 0.07 nm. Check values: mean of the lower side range 25.8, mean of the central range 23.8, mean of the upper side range 24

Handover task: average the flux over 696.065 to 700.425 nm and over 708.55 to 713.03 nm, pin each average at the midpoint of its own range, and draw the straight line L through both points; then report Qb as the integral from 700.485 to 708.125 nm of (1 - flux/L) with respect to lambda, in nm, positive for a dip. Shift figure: 0.12 nm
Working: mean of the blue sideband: 24.5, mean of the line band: 23.9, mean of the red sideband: 24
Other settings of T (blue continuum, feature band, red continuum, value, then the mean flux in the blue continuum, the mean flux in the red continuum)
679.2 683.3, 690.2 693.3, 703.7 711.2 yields 0.08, 25.9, 24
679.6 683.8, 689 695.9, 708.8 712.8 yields 0.08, 25.9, 24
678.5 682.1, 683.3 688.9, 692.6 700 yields 0.07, 25.9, 24.8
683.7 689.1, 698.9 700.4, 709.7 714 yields 0.02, 25.1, 23.8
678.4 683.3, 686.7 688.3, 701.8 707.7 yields 0.04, 25.9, 23.9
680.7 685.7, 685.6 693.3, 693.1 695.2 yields 0.10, 25.6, 24.9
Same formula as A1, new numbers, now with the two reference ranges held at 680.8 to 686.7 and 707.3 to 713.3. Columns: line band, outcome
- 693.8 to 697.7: -0.05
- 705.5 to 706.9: 0.02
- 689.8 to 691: 0.00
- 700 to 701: 0.03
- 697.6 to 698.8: 0.03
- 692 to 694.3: 0.04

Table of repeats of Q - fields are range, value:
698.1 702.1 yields 23.9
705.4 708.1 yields 23.9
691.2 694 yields 24.4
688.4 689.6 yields 25.2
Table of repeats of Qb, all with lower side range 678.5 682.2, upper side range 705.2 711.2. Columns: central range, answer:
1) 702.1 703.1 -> 0.018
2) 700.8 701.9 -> 0.044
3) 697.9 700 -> 0.049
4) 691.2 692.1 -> 0.032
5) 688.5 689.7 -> 0.005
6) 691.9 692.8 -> 0.036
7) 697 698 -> 0.013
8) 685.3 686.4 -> 0.007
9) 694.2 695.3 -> -0.001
